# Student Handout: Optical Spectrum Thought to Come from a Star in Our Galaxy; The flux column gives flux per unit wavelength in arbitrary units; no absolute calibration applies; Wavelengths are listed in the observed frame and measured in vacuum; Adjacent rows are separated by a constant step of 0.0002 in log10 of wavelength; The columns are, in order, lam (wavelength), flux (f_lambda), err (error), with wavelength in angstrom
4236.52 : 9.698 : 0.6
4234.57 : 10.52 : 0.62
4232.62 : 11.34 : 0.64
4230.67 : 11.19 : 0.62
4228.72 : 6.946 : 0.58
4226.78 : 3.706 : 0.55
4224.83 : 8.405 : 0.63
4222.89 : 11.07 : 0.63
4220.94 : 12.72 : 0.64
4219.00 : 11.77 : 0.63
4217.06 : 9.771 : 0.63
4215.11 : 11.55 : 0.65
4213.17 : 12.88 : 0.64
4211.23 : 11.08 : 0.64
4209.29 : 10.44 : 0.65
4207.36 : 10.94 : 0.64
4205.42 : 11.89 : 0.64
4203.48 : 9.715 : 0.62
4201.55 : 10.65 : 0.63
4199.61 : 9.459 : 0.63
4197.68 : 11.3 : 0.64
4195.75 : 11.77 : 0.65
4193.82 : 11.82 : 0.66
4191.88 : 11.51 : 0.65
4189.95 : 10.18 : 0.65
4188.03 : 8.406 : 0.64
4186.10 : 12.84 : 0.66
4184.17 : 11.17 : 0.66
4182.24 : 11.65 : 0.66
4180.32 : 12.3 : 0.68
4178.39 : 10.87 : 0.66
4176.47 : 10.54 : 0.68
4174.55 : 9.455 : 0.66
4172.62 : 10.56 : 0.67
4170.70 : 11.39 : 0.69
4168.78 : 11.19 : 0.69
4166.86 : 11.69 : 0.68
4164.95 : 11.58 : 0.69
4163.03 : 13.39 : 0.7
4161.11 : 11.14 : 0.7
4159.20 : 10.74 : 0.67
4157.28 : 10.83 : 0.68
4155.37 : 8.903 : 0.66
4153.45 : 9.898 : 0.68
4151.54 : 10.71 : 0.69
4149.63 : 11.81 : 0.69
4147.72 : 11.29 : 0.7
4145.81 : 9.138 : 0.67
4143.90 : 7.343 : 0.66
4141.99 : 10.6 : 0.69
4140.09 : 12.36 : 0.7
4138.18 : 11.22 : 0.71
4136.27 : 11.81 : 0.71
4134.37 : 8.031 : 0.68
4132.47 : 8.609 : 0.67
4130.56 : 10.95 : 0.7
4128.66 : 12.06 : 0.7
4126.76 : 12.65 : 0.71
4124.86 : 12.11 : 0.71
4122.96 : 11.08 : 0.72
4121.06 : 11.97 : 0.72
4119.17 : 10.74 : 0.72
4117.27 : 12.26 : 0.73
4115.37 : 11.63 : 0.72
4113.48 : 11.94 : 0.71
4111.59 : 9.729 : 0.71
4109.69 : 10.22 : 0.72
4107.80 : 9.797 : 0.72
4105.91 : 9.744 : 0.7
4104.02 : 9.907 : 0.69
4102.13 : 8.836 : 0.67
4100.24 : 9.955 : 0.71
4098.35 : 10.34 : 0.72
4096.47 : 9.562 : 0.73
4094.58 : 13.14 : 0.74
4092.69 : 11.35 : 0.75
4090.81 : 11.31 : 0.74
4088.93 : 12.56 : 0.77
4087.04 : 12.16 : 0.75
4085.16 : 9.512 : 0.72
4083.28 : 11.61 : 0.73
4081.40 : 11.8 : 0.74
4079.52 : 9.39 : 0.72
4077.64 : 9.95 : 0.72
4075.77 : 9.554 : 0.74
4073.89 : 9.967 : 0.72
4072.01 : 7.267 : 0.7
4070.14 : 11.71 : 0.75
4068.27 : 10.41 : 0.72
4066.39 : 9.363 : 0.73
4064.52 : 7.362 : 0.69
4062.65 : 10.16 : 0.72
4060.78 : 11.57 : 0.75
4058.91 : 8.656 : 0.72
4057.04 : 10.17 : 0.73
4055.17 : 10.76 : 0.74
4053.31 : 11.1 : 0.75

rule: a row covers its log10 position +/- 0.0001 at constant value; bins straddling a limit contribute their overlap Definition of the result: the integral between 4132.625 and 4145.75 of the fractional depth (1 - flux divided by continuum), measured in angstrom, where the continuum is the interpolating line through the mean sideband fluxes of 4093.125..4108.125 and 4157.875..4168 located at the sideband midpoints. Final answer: 1.2 angstrom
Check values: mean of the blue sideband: 10.2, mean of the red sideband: 11.7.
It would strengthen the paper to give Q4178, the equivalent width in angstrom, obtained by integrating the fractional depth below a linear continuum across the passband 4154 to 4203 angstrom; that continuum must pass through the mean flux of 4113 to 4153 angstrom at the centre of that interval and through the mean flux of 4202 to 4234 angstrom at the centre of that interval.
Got -1.7 angstrom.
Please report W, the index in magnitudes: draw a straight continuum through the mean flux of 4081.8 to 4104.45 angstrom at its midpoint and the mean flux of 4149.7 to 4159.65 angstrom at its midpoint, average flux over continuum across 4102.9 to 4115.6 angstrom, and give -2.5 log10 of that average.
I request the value 0.04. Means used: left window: 10.9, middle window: 10.3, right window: 10.3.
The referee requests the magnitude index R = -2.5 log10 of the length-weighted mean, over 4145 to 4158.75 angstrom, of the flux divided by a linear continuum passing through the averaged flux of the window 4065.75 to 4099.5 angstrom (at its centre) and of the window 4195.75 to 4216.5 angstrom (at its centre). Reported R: 0.045 mag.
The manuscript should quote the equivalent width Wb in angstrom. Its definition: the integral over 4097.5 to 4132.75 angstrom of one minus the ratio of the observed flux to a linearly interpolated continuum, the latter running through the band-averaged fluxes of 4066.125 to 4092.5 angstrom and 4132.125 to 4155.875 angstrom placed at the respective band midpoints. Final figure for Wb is -1.60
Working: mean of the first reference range 10.5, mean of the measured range 10.8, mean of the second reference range 10.2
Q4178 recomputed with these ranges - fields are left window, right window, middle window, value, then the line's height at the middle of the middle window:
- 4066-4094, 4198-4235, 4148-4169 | -1.30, 10.4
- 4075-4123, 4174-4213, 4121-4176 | 0.22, 10.9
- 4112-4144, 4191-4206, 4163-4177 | -0.09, 11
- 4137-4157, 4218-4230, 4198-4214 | -2.45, 9.44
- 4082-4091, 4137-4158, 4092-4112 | 1.70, 11.2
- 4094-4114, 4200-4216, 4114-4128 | -1.95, 10.3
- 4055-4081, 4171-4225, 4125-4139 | -0.64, 10.4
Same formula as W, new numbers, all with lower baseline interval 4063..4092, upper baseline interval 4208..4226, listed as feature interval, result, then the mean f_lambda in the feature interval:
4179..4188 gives -0.072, 11.6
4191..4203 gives -0.013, 11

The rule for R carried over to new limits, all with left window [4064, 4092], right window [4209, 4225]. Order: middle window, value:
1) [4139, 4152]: 0.03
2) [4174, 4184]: -0.01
